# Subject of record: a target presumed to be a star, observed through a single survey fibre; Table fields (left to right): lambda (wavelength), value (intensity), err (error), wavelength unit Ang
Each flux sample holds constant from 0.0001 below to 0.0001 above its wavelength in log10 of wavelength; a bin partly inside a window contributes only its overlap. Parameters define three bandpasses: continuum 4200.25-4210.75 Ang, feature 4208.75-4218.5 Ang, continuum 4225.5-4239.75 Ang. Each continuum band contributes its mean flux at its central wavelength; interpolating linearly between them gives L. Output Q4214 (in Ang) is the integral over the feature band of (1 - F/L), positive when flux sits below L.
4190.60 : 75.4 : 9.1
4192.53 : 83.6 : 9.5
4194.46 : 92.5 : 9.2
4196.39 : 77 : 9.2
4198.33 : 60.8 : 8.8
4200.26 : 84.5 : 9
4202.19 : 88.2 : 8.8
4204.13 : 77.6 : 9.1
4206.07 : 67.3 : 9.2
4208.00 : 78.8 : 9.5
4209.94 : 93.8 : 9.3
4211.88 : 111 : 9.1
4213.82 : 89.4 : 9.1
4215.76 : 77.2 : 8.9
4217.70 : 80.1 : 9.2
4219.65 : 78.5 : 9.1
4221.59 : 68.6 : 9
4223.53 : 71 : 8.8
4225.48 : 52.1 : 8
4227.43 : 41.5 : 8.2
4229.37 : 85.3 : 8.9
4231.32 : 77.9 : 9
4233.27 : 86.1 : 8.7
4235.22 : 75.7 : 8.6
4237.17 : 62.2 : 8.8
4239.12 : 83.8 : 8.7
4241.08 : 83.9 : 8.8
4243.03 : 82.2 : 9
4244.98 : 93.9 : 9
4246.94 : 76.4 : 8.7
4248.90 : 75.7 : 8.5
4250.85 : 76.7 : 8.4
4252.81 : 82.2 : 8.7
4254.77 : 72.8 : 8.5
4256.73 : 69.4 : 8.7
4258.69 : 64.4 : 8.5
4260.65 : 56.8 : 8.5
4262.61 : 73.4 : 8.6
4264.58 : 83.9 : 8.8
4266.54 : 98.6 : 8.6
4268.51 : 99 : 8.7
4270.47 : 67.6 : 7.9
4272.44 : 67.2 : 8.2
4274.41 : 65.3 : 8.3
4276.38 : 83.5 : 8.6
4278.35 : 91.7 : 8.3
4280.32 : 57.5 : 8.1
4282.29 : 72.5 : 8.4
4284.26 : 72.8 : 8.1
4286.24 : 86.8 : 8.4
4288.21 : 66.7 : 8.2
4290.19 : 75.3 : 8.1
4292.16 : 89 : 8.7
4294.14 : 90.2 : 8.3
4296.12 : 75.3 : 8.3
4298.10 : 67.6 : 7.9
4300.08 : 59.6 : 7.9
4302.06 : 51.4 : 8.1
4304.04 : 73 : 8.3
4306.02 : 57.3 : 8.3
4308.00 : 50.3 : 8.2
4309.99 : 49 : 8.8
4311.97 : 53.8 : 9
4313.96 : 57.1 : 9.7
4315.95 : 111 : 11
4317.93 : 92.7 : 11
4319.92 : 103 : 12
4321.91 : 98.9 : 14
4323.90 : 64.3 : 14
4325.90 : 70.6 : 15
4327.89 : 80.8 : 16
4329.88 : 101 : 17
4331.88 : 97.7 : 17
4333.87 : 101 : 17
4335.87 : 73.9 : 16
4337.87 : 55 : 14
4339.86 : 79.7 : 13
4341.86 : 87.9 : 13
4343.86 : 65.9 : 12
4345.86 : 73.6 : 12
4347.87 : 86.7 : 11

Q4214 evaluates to -1.5 Ang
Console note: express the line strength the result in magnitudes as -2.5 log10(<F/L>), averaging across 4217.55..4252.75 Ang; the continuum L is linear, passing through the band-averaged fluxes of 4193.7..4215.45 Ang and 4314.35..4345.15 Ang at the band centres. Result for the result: 0.118 mag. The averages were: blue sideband 83.5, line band 75.2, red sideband 84.9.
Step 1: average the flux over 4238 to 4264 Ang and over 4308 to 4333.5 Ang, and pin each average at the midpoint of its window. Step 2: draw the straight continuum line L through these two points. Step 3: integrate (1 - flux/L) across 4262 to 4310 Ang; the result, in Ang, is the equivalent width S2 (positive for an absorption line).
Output 3.1 Ang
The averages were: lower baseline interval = 76.3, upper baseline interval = 80.9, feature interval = 73.4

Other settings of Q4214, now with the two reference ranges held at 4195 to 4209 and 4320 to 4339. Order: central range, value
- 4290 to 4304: 1.6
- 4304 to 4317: 2.9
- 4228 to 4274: 1.1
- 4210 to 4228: 0.4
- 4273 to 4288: 1.1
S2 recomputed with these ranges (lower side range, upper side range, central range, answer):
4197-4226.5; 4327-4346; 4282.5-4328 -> 4.2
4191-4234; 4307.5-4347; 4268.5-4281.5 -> 0.7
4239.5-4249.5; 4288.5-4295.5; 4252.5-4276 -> 2.1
